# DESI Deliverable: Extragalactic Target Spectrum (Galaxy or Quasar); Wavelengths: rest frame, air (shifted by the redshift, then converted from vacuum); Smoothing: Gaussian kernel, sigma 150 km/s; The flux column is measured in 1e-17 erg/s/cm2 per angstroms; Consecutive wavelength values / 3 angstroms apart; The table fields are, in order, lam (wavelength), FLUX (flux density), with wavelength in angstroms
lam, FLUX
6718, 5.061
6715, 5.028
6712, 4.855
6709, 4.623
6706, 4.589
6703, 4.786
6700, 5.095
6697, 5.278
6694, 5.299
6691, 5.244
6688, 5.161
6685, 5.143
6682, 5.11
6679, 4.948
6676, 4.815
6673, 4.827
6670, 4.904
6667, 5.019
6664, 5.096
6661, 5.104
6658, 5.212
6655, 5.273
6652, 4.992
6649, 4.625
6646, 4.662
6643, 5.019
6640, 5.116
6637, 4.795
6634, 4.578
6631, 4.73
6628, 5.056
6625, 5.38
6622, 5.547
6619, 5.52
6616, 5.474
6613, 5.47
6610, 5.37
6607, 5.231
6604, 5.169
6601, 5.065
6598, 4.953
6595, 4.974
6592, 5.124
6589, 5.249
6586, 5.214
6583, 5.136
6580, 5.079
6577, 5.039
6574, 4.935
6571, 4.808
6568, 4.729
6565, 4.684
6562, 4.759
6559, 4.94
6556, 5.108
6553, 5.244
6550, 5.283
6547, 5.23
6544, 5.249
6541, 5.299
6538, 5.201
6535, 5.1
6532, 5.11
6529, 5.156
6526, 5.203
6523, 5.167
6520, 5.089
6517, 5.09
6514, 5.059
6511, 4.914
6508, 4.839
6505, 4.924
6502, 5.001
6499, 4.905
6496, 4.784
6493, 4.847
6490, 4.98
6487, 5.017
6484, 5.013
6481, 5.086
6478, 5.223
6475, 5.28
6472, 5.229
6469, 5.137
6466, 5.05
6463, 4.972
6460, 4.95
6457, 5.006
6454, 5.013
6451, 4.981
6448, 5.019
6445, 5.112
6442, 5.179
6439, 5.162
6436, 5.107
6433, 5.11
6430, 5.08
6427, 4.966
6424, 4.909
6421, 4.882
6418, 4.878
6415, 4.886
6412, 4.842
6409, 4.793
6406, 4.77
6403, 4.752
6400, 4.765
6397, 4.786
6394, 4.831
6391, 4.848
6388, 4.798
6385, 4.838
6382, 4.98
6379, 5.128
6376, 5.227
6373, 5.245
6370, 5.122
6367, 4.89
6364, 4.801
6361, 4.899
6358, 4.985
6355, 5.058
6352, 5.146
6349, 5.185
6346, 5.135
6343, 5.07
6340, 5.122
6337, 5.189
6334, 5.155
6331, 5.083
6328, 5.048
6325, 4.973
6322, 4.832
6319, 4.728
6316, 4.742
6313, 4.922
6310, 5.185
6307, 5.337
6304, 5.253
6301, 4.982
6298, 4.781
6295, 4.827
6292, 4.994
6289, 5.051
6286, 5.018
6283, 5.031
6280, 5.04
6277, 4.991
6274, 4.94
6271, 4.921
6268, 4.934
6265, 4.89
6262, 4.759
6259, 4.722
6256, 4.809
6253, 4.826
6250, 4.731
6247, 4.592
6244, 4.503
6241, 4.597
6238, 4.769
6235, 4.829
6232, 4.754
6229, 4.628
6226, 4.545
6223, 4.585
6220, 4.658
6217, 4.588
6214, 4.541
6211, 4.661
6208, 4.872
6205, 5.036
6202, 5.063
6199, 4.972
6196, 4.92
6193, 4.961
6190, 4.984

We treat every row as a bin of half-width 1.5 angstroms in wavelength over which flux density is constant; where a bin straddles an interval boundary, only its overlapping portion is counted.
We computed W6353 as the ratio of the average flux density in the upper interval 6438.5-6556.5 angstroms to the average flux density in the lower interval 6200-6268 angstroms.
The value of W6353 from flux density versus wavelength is 1.07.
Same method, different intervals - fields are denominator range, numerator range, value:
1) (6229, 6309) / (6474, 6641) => 1.04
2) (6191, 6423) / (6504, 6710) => 1.03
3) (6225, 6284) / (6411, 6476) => 1.05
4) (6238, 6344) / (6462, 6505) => 1.02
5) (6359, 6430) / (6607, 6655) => 1.04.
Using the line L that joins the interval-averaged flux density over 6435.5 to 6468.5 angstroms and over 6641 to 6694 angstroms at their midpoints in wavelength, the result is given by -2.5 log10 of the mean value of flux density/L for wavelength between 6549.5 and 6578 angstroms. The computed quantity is 0.02 mag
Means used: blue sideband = 5.05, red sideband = 5.02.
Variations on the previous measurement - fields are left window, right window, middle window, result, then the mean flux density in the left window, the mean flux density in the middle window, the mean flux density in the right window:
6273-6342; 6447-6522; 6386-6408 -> 0.05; 5.01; 4.79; 5.02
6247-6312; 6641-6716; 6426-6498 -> -0.02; 4.94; 5.05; 4.99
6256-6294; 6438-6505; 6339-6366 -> -0.01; 4.93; 5.04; 5.04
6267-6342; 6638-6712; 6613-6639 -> -0.03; 5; 5.15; 4.99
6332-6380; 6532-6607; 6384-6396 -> 0.06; 5.08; 4.83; 5.07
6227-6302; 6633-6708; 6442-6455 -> -0.03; 4.83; 5.05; 4.99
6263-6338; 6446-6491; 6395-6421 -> 0.05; 4.99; 4.81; 5.07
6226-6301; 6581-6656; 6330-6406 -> -0.02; 4.83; 5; 5.11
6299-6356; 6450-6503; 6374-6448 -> 0.02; 5.06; 4.95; 5.03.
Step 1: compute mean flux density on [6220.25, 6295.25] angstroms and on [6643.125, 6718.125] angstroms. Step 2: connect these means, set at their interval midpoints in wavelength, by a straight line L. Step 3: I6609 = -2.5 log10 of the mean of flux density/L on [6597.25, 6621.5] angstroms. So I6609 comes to -0.07 mag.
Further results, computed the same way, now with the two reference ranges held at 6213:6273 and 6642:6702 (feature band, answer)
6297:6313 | -0.08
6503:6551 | -0.04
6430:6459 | -0.05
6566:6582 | 0.01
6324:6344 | -0.07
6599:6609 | -0.04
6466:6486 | -0.06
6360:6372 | -0.03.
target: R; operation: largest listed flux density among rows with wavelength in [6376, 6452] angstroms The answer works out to 5.227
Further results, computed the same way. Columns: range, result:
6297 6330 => 5.337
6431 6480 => 5.28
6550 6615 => 5.47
